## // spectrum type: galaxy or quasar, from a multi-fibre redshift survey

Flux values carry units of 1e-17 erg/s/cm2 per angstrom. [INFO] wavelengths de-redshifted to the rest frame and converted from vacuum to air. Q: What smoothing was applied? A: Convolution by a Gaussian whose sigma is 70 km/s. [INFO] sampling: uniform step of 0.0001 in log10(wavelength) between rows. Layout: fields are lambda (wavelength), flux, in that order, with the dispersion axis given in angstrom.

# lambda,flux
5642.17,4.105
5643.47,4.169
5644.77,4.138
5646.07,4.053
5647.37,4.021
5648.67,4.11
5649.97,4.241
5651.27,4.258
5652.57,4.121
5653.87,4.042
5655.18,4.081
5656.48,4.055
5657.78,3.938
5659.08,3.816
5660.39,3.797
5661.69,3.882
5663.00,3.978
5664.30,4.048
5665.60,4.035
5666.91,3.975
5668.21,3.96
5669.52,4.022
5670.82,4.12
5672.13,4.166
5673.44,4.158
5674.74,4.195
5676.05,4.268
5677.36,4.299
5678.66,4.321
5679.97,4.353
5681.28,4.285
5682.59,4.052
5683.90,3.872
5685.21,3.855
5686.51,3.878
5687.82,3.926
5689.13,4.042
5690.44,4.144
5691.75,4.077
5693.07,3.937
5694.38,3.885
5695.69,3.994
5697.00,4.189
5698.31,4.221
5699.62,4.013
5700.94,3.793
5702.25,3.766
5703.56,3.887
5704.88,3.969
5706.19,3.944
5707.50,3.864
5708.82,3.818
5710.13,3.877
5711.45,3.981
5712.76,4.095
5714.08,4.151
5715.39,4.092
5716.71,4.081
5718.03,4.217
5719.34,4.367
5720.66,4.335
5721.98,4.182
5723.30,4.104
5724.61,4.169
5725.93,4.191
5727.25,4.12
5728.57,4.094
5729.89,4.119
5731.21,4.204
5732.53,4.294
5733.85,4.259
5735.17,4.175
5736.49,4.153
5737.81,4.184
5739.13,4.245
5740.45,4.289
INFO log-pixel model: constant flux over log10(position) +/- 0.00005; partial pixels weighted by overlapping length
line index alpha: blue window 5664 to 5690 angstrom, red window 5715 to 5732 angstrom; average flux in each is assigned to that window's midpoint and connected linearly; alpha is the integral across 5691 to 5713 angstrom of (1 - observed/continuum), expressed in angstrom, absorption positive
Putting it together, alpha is 0.96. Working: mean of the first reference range 4.09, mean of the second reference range 4.18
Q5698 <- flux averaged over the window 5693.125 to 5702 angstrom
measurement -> 4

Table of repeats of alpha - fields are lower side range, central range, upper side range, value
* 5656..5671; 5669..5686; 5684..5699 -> -0.69 angstrom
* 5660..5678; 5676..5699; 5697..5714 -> -0.43 angstrom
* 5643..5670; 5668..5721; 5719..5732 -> 0.73 angstrom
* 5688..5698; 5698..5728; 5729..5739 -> 0.47 angstrom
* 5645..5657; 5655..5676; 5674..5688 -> 0.50 angstrom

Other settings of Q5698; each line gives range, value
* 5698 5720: 4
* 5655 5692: 4.06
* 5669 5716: 4.04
